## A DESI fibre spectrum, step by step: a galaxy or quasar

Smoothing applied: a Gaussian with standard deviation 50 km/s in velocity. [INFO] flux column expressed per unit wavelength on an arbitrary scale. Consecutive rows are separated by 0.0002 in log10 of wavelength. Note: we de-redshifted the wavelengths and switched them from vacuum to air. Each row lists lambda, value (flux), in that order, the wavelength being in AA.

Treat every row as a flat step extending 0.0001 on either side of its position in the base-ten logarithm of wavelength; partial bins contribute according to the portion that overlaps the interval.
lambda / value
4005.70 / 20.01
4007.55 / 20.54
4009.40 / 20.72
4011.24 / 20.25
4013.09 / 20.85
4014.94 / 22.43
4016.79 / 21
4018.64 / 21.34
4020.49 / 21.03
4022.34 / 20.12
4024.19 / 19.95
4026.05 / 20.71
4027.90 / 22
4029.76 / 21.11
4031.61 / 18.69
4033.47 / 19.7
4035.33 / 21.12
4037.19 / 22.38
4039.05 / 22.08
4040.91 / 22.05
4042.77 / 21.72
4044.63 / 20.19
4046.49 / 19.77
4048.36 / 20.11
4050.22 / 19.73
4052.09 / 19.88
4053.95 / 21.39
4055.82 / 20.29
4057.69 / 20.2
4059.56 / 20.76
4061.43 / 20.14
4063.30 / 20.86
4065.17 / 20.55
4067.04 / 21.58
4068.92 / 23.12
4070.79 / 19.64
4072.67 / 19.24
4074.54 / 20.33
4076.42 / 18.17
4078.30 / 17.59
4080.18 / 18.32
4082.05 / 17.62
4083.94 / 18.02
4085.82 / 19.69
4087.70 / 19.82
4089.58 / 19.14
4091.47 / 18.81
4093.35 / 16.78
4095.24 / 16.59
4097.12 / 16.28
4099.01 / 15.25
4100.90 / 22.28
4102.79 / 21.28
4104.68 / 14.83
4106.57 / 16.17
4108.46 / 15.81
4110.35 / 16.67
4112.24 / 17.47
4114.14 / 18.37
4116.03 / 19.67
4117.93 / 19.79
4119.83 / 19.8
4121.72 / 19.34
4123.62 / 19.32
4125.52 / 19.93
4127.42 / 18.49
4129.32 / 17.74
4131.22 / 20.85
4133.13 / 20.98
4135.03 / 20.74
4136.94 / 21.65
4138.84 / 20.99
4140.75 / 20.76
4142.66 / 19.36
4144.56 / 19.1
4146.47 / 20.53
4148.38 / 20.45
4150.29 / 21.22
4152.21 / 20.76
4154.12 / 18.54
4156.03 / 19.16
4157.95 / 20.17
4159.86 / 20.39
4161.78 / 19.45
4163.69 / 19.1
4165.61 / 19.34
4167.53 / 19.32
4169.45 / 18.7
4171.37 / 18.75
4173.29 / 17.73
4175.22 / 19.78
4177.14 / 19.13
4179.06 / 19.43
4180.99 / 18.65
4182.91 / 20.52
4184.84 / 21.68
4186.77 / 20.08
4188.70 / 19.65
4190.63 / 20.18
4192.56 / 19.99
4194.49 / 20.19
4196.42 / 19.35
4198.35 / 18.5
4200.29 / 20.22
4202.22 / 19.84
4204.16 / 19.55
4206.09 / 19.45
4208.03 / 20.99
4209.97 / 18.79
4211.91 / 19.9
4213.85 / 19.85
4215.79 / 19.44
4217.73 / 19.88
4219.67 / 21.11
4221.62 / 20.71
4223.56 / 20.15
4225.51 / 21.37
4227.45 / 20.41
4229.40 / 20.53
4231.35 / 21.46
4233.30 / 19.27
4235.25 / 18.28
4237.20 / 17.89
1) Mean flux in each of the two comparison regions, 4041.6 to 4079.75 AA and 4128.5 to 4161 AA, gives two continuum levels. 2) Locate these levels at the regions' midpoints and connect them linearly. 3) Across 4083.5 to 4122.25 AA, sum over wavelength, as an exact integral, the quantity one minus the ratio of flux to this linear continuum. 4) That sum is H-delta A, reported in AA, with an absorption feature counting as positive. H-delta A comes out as 3.9 AA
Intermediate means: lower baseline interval 20.2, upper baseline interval 20.2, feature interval 18.2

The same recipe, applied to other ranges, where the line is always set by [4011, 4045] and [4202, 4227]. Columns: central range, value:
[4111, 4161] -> 1.63 AA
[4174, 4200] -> 0.59 AA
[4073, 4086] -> 1.42 AA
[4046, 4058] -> 0.39 AA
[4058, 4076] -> 0.19 AA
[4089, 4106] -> 2.32 AA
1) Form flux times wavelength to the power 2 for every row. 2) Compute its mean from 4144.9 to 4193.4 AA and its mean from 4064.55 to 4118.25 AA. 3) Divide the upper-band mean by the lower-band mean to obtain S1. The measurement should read 1.10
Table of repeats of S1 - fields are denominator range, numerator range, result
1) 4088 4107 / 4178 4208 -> 1.16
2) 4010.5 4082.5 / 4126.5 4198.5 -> 1.02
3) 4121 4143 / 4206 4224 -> 1.04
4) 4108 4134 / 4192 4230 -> 1.10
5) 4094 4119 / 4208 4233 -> 1.21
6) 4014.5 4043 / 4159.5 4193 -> 1.00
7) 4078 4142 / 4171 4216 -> 1.09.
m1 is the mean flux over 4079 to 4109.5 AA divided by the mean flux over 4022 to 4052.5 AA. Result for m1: 0.87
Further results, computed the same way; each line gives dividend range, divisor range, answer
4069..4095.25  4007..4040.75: 0.90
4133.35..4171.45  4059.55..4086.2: 1.02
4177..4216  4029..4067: 0.96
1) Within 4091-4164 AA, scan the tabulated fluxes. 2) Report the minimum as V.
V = 14.83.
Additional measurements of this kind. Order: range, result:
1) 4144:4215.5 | 17.73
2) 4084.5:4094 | 16.78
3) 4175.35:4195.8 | 18.65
